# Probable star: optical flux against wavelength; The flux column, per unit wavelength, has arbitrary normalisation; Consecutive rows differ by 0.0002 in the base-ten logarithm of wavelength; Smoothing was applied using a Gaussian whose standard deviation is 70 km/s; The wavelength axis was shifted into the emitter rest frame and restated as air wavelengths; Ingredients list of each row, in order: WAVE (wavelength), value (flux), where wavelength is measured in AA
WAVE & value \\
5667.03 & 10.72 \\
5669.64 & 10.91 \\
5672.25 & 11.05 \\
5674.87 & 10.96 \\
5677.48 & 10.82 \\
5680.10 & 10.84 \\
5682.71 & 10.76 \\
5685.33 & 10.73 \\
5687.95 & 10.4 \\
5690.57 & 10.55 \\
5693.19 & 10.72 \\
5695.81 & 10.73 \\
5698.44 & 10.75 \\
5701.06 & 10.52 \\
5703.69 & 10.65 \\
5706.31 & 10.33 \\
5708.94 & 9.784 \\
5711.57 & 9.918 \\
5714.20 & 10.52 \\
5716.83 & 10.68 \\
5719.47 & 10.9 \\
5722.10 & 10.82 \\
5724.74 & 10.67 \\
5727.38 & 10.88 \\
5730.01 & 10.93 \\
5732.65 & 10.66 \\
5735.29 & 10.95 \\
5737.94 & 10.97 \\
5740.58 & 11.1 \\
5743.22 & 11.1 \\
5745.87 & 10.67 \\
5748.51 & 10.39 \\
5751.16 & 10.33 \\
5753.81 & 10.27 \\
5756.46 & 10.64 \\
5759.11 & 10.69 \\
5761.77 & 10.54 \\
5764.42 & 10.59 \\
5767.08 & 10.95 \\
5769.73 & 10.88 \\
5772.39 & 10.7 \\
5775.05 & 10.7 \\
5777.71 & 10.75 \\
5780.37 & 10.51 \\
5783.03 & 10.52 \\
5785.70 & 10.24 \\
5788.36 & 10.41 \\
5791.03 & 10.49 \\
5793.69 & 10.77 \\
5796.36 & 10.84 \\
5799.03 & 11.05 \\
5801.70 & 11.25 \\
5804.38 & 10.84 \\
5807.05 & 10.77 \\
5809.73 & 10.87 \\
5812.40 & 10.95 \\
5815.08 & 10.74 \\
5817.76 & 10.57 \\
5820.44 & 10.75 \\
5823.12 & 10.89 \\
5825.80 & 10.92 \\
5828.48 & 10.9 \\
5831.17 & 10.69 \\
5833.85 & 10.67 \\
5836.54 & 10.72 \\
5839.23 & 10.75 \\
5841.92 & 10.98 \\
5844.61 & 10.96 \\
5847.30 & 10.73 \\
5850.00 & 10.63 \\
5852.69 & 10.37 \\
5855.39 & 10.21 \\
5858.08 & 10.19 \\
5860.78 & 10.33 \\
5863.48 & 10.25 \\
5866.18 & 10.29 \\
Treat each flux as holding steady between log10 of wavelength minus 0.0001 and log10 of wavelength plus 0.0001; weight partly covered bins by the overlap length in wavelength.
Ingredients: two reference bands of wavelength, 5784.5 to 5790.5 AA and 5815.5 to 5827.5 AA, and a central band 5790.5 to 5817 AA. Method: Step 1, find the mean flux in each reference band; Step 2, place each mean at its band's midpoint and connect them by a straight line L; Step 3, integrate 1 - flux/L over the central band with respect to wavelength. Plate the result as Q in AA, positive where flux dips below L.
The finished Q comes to -0.76 AA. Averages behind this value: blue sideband 10.4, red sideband 10.8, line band 10.9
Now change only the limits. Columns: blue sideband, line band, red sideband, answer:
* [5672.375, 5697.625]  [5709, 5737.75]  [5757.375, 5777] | 0.2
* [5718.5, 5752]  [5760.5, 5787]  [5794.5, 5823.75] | 0.5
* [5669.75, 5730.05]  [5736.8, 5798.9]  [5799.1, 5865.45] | 0.1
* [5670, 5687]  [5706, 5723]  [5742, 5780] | 0.5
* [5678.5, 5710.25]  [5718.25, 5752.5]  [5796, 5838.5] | -0.5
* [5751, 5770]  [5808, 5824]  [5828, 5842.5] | -0.1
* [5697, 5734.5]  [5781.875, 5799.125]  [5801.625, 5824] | 0.3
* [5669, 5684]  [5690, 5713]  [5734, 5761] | 0.8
